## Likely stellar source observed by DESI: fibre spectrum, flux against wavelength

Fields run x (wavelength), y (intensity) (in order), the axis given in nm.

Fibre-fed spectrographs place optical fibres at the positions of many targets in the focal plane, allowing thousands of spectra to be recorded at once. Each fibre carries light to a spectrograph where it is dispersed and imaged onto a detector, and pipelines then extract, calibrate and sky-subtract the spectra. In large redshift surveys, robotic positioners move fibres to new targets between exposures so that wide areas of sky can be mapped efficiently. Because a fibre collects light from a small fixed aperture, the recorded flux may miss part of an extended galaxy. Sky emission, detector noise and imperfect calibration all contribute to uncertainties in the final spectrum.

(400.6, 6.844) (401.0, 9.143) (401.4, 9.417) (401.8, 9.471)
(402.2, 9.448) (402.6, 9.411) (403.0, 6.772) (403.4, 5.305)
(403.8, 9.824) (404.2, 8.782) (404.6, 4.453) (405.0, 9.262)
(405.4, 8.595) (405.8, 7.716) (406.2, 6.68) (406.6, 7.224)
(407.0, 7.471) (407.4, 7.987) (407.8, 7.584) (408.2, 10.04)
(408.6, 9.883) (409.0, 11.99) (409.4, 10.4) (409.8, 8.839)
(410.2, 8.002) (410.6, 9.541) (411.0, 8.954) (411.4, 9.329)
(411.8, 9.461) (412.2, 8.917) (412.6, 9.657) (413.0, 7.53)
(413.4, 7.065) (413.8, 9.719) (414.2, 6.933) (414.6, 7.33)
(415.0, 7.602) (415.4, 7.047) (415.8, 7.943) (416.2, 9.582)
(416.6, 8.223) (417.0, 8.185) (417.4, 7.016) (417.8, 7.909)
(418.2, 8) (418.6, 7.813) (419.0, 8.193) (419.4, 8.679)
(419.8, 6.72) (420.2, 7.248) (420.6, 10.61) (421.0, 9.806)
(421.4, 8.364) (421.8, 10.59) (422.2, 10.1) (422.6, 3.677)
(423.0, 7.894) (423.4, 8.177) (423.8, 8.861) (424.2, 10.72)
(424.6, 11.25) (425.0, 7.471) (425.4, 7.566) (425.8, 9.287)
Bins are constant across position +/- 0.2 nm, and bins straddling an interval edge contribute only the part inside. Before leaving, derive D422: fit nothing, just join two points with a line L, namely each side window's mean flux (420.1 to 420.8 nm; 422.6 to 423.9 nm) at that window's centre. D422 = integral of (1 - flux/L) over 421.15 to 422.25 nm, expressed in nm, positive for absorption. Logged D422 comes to -0.16 nm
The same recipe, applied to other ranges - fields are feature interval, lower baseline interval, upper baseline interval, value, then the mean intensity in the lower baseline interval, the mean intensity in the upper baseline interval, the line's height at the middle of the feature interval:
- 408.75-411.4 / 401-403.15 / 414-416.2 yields -0.485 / 8.98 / 7.57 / 8.11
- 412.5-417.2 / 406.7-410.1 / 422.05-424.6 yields 0.436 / 9.18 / 8.44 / 8.86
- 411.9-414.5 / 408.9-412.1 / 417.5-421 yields 0.222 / 9.47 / 8.21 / 9.08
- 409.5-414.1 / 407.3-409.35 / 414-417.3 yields -0.019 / 9.64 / 7.83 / 8.78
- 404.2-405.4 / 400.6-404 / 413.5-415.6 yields 0.124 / 8.5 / 7.69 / 8.33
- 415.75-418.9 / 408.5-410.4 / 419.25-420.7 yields 0.174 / 9.82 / 8.14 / 8.57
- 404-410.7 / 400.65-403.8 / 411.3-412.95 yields 0.266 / 8.44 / 9.18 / 8.82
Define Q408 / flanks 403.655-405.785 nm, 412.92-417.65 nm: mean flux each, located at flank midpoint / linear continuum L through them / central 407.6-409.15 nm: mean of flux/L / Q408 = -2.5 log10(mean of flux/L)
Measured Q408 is -0.219 mag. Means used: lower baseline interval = 8.1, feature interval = 9.81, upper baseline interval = 7.86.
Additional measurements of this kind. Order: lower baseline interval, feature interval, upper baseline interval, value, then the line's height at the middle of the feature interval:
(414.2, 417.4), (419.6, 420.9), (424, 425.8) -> 0.031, 8.54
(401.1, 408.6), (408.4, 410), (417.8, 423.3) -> -0.248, 8.18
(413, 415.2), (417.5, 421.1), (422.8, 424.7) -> 0.040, 8.56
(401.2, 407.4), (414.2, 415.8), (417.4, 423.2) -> 0.110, 8.14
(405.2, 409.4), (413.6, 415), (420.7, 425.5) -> 0.097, 8.68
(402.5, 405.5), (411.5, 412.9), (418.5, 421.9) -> -0.129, 8.18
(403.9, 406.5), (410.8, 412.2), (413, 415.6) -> -0.204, 7.62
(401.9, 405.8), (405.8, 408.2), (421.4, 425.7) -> 0.065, 8.11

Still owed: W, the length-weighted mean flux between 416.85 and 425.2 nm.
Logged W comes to 8.44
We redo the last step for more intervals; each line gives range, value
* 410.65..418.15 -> 8.27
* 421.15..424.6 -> 8.72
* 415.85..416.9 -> 8.7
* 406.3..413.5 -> 8.88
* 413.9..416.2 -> 7.67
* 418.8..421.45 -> 8.53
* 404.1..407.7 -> 7.54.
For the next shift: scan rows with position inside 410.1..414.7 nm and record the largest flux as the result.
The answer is 9.719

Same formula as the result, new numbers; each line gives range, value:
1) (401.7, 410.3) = 11.99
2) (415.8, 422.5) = 10.61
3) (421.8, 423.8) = 10.59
